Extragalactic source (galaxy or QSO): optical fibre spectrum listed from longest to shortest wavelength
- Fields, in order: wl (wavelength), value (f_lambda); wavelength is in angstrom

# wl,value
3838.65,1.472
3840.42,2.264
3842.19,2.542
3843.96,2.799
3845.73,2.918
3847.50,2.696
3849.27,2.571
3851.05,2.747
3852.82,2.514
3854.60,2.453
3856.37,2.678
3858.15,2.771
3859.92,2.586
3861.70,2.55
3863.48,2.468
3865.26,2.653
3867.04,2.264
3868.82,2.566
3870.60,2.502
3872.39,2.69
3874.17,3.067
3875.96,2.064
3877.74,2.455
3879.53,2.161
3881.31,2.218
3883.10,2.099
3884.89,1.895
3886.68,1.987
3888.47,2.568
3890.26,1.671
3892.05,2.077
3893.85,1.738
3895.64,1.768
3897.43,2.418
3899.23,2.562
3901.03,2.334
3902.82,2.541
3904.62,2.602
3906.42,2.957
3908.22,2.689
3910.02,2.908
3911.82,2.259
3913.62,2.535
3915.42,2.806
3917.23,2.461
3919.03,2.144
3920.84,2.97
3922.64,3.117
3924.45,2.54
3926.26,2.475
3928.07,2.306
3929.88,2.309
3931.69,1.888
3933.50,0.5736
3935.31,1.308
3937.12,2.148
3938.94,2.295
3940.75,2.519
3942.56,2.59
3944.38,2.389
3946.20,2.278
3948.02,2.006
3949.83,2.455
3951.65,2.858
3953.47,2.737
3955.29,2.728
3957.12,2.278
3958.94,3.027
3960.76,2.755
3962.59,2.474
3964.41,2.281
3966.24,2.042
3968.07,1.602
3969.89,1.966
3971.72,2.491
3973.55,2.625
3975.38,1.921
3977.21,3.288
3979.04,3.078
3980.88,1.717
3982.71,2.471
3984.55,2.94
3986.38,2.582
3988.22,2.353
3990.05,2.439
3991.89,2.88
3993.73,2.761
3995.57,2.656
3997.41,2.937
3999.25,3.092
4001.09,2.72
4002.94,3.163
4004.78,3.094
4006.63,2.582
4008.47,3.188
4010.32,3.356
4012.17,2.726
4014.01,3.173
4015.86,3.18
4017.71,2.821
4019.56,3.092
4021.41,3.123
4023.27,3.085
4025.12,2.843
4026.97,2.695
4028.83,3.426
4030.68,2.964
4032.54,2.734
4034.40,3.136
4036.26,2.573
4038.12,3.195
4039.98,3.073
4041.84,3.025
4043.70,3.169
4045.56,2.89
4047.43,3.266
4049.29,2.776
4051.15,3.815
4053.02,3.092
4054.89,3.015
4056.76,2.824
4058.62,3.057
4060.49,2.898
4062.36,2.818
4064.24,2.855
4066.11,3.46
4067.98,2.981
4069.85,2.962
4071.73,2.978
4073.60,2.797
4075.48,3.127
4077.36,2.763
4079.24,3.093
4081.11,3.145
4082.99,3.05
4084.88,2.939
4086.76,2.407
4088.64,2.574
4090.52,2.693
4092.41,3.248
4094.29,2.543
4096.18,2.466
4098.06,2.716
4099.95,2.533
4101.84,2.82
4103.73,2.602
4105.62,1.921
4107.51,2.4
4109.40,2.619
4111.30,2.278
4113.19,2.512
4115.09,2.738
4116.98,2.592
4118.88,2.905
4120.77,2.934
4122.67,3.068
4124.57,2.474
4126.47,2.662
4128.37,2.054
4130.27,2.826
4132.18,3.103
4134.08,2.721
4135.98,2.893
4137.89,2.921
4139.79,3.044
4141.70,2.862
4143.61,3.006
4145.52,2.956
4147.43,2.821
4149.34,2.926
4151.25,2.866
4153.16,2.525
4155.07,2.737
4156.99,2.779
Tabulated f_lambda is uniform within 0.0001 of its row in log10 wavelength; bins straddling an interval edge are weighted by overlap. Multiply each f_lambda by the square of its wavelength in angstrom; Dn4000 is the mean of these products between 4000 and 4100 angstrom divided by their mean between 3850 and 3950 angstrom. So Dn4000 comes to 1.35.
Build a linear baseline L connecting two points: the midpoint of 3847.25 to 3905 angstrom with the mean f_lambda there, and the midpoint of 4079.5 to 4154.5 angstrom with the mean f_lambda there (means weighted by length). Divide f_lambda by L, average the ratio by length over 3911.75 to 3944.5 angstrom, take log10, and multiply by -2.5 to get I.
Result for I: 0.075 mag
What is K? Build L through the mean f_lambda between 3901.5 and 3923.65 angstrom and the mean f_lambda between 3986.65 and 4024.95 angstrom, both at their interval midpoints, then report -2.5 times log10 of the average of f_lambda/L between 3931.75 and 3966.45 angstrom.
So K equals 0.20 mag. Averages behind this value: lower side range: 2.66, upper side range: 2.91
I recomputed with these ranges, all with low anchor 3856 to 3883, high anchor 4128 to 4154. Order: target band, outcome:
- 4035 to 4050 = -0.11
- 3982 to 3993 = 0.01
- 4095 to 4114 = 0.13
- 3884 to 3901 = 0.21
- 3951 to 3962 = -0.05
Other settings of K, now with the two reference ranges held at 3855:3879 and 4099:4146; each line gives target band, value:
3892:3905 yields 0.14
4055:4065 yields -0.09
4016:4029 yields -0.14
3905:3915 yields -0.04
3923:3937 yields 0.29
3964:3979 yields 0.13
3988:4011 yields -0.10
